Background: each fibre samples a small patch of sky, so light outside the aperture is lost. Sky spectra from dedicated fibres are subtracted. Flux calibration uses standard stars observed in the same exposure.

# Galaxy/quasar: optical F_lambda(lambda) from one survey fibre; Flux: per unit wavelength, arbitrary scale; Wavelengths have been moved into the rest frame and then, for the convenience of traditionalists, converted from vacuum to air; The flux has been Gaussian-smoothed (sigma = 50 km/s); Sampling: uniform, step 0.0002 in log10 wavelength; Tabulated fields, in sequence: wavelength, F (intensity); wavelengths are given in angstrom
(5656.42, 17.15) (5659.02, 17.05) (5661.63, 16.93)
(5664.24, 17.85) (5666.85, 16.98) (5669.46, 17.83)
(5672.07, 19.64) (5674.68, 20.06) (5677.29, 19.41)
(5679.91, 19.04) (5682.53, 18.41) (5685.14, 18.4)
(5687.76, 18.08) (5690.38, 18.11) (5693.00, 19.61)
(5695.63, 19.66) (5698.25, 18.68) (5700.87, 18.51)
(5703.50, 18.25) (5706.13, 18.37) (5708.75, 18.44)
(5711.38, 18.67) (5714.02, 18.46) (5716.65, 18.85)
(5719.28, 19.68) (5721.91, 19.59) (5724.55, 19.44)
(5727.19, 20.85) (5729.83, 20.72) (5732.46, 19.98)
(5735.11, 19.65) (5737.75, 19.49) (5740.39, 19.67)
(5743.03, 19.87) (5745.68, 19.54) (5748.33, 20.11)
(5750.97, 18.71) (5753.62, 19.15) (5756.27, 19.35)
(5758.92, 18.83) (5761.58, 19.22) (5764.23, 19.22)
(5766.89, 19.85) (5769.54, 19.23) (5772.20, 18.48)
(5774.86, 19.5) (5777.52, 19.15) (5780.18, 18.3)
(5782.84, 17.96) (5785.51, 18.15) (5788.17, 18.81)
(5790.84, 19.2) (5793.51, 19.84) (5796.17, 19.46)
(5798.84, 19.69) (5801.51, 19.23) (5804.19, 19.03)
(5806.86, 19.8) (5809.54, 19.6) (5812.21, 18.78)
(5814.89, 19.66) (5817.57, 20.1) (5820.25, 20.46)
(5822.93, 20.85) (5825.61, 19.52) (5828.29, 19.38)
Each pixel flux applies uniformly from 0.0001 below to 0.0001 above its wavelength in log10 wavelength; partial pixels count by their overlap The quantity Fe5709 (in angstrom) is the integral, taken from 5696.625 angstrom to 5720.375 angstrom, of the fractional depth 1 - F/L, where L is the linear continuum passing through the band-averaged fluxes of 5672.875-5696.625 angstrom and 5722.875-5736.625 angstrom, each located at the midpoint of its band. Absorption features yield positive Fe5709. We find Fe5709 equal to 1.1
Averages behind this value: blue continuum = 19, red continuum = 20.1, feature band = 18.7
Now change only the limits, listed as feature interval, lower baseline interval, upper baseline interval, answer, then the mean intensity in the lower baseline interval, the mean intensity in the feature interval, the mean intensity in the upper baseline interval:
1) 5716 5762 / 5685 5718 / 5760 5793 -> -2.0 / 18.6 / 19.6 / 18.9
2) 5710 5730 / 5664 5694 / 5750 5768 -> -0.6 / 18.6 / 19.5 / 19.2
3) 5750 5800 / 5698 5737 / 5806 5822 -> 1.2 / 19.2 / 19.1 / 19.8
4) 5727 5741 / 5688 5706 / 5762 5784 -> -0.9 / 18.7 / 20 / 19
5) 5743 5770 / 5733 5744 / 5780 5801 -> 0.1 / 19.7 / 19.4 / 19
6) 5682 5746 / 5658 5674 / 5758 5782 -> -2.7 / 17.8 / 19.2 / 19.1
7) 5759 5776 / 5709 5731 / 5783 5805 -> 0.0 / 19.5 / 19.2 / 19.1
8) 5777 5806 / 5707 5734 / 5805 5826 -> 1.1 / 19.5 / 19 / 19.8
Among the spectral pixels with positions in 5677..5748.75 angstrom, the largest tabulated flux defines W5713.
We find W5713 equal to 20.85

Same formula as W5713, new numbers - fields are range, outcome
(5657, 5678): 20.06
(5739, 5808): 20.11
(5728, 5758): 20.72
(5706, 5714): 18.67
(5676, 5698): 19.66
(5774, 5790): 19.5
